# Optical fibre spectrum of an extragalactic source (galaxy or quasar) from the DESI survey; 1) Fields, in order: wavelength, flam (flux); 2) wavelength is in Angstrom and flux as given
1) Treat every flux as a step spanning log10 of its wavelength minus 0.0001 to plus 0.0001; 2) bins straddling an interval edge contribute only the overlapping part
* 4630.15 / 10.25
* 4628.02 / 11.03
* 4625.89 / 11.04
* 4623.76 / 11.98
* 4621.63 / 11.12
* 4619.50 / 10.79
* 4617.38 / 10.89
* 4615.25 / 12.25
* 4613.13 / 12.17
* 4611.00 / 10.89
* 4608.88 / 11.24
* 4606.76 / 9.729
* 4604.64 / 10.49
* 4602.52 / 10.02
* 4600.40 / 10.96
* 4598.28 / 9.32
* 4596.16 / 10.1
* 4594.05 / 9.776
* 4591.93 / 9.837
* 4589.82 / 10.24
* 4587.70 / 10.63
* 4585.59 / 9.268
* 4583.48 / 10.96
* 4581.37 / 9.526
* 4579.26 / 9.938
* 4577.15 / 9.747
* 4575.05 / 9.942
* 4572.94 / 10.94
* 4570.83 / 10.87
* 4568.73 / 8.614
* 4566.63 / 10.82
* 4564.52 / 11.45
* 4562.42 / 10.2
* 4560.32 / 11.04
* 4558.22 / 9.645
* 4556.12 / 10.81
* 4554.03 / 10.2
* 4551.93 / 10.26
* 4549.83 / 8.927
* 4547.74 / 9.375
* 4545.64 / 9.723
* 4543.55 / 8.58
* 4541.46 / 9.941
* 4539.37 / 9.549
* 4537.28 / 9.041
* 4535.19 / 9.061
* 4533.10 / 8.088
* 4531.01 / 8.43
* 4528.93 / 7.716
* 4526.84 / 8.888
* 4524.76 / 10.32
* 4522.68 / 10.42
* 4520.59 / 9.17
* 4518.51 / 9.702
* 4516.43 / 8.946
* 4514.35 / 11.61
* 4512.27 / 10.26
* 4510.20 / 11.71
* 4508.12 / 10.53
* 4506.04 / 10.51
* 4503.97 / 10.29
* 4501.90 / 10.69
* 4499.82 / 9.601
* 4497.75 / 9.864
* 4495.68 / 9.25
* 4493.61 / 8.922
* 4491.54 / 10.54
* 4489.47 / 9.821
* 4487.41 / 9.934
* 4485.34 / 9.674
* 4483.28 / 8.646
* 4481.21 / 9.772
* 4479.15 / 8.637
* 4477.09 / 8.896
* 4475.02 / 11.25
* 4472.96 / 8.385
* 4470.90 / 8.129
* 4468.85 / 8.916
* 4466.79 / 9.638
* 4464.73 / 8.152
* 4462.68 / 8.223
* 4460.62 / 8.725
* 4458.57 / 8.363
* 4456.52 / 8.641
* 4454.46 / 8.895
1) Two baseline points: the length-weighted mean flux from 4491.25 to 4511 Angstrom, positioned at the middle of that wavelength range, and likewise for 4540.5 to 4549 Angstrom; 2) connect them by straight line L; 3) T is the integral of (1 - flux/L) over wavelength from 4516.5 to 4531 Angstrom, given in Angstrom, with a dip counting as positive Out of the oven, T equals 0.7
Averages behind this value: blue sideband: 10.2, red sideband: 9.39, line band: 9.28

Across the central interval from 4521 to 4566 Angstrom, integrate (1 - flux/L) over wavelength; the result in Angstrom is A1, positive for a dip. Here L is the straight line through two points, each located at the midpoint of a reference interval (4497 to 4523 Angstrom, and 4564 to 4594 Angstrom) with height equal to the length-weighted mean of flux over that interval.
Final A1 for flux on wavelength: 2.63 Angstrom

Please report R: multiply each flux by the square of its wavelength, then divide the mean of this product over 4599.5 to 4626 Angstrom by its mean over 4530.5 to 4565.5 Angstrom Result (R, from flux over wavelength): 1.2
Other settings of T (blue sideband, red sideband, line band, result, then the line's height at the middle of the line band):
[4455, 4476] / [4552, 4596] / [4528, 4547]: 1.6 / 9.76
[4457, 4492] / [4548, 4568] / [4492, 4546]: 0.5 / 9.76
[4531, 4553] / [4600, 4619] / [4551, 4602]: -0.6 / 10.1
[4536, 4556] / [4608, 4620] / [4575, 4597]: 1.3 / 10.6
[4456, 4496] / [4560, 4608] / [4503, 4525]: -1.9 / 9.5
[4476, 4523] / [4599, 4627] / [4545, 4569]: 0.7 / 10.5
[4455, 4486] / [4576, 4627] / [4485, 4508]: -1.7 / 9.25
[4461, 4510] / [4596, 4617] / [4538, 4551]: 1.0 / 10.1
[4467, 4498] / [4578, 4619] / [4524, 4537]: 1.4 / 9.81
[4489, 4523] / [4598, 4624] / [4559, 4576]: 0.2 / 10.6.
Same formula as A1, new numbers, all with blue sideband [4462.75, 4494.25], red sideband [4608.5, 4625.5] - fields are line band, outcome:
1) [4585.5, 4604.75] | 1.7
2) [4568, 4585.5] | 1.2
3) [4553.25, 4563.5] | 0.1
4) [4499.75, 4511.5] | -1.1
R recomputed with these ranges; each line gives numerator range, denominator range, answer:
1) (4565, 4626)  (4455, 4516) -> 1.15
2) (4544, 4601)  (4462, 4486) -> 1.17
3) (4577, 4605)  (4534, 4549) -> 1.10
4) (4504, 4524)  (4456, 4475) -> 1.21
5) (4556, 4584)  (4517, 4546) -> 1.14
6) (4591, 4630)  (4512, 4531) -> 1.17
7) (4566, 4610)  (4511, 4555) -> 1.10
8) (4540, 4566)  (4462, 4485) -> 1.15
